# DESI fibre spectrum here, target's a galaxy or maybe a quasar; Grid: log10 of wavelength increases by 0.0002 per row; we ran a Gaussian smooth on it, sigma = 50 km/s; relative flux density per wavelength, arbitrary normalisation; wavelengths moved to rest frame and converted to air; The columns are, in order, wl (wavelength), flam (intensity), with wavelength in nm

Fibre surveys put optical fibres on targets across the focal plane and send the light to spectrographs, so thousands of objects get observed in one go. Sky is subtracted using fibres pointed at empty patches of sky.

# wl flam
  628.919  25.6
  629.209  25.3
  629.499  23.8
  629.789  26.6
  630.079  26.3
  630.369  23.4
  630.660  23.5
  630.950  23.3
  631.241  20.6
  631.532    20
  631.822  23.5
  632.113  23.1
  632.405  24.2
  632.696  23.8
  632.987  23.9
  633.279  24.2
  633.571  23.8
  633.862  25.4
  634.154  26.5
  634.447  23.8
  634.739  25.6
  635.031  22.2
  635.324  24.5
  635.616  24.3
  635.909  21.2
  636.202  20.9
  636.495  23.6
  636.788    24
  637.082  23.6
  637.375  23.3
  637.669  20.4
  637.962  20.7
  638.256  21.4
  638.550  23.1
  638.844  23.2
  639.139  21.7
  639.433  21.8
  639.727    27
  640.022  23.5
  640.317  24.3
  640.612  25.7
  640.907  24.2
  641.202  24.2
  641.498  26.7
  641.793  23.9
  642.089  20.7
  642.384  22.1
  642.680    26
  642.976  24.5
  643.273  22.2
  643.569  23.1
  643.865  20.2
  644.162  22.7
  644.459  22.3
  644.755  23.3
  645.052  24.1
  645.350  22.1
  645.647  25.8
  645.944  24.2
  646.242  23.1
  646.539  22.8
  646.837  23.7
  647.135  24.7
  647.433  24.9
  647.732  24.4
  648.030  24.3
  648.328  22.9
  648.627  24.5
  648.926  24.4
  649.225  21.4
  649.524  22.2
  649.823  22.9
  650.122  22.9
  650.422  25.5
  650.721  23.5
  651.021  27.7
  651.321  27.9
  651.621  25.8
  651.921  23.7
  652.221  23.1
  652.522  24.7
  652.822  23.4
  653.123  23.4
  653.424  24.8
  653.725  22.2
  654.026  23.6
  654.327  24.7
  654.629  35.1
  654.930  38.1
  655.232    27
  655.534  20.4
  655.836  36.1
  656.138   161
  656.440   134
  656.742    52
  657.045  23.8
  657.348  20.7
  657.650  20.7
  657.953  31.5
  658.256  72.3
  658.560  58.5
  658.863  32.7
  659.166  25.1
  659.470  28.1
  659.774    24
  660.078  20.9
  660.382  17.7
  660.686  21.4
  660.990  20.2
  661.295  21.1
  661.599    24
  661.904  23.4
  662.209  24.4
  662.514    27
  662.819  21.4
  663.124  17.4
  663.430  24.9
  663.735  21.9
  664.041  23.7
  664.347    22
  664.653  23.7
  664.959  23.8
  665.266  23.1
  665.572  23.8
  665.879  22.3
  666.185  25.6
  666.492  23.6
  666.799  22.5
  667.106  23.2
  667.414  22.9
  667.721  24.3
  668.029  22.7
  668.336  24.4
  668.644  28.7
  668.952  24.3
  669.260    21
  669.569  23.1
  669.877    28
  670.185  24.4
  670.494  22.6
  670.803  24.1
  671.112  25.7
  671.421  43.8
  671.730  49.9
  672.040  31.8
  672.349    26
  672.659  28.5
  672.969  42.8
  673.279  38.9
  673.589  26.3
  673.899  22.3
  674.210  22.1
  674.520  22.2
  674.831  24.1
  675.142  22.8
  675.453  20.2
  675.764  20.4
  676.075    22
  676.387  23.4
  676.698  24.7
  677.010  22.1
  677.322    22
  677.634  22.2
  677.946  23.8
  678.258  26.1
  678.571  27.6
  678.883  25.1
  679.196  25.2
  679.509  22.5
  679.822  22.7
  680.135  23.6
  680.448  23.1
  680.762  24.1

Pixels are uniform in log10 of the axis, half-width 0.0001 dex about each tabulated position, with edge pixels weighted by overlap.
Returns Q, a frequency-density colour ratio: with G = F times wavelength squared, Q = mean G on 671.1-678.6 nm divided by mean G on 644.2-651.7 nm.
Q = 1.2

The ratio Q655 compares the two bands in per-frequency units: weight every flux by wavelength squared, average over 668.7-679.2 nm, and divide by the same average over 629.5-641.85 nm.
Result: 1.3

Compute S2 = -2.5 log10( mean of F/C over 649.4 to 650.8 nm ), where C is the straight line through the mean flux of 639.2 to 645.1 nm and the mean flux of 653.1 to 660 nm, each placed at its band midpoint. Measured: 0.39 mag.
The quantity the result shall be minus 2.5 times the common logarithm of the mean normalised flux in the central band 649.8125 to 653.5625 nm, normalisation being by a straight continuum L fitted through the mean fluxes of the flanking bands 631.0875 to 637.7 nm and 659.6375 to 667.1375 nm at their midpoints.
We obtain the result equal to -0.08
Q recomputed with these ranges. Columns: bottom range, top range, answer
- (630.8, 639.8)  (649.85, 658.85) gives 1.73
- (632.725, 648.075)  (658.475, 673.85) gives 1.20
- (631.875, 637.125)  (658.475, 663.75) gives 1.13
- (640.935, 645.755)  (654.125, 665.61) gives 1.53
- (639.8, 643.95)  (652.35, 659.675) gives 1.80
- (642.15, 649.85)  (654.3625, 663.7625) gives 1.61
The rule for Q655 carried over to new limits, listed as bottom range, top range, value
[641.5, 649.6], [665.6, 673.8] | 1.27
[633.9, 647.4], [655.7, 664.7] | 1.62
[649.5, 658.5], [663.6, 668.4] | 0.66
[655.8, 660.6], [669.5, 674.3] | 0.67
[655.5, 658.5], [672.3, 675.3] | 0.50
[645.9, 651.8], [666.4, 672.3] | 1.19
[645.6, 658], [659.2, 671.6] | 0.79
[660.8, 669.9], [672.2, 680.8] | 1.10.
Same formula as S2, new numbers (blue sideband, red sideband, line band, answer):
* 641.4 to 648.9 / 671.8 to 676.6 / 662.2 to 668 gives 0.11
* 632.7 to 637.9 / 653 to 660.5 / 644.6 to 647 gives 0.32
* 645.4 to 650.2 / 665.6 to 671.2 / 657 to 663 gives -0.17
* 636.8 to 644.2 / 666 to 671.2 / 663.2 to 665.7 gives 0.04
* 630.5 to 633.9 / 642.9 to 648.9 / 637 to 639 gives 0.05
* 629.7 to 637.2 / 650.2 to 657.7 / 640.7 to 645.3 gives 0.26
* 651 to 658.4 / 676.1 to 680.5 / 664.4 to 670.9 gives 0.27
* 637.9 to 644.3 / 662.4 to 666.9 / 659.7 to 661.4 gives 0.12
